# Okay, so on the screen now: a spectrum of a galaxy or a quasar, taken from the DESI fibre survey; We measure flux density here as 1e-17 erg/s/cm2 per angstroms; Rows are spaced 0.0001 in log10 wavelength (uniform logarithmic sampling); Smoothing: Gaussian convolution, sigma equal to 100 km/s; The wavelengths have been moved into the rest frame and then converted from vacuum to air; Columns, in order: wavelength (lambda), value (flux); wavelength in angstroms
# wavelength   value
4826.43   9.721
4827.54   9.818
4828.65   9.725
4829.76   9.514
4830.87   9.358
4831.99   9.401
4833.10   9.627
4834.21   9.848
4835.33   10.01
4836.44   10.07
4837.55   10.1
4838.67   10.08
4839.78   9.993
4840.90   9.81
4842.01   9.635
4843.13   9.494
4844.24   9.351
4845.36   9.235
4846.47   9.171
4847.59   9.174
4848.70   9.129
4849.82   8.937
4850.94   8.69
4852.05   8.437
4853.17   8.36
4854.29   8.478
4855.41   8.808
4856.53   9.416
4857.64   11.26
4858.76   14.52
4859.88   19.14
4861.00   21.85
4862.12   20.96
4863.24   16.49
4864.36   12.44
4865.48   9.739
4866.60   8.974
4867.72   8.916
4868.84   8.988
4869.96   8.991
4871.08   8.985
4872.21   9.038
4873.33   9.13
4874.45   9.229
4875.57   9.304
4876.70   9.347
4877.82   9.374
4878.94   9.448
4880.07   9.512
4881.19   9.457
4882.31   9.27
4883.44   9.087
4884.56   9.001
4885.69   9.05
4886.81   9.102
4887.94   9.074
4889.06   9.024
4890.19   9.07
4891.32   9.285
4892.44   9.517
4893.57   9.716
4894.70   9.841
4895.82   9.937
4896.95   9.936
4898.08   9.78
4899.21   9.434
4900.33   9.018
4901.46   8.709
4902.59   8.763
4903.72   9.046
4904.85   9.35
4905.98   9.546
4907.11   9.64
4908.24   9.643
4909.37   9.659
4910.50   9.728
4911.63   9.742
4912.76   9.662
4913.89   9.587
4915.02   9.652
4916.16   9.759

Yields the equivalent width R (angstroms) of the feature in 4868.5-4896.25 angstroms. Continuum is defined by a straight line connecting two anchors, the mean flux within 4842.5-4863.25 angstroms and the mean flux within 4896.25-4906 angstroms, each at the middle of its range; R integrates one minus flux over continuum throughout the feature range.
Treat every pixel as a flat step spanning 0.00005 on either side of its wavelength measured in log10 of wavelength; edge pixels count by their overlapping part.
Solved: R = 2.3 angstroms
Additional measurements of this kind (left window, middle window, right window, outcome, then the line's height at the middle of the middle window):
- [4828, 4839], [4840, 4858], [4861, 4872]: 2.7 angstroms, 10.8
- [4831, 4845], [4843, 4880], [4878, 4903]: -4.4 angstroms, 9.56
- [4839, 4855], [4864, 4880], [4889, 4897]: 0.0 angstroms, 9.36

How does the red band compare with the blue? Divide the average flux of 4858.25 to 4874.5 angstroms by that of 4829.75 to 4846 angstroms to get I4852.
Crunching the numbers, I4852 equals 1.30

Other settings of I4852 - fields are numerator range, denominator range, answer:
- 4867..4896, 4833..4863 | 0.84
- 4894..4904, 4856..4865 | 0.60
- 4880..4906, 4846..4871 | 0.82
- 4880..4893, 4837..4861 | 0.89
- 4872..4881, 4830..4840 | 0.95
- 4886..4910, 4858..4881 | 0.80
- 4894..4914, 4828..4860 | 0.97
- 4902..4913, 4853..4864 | 0.67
